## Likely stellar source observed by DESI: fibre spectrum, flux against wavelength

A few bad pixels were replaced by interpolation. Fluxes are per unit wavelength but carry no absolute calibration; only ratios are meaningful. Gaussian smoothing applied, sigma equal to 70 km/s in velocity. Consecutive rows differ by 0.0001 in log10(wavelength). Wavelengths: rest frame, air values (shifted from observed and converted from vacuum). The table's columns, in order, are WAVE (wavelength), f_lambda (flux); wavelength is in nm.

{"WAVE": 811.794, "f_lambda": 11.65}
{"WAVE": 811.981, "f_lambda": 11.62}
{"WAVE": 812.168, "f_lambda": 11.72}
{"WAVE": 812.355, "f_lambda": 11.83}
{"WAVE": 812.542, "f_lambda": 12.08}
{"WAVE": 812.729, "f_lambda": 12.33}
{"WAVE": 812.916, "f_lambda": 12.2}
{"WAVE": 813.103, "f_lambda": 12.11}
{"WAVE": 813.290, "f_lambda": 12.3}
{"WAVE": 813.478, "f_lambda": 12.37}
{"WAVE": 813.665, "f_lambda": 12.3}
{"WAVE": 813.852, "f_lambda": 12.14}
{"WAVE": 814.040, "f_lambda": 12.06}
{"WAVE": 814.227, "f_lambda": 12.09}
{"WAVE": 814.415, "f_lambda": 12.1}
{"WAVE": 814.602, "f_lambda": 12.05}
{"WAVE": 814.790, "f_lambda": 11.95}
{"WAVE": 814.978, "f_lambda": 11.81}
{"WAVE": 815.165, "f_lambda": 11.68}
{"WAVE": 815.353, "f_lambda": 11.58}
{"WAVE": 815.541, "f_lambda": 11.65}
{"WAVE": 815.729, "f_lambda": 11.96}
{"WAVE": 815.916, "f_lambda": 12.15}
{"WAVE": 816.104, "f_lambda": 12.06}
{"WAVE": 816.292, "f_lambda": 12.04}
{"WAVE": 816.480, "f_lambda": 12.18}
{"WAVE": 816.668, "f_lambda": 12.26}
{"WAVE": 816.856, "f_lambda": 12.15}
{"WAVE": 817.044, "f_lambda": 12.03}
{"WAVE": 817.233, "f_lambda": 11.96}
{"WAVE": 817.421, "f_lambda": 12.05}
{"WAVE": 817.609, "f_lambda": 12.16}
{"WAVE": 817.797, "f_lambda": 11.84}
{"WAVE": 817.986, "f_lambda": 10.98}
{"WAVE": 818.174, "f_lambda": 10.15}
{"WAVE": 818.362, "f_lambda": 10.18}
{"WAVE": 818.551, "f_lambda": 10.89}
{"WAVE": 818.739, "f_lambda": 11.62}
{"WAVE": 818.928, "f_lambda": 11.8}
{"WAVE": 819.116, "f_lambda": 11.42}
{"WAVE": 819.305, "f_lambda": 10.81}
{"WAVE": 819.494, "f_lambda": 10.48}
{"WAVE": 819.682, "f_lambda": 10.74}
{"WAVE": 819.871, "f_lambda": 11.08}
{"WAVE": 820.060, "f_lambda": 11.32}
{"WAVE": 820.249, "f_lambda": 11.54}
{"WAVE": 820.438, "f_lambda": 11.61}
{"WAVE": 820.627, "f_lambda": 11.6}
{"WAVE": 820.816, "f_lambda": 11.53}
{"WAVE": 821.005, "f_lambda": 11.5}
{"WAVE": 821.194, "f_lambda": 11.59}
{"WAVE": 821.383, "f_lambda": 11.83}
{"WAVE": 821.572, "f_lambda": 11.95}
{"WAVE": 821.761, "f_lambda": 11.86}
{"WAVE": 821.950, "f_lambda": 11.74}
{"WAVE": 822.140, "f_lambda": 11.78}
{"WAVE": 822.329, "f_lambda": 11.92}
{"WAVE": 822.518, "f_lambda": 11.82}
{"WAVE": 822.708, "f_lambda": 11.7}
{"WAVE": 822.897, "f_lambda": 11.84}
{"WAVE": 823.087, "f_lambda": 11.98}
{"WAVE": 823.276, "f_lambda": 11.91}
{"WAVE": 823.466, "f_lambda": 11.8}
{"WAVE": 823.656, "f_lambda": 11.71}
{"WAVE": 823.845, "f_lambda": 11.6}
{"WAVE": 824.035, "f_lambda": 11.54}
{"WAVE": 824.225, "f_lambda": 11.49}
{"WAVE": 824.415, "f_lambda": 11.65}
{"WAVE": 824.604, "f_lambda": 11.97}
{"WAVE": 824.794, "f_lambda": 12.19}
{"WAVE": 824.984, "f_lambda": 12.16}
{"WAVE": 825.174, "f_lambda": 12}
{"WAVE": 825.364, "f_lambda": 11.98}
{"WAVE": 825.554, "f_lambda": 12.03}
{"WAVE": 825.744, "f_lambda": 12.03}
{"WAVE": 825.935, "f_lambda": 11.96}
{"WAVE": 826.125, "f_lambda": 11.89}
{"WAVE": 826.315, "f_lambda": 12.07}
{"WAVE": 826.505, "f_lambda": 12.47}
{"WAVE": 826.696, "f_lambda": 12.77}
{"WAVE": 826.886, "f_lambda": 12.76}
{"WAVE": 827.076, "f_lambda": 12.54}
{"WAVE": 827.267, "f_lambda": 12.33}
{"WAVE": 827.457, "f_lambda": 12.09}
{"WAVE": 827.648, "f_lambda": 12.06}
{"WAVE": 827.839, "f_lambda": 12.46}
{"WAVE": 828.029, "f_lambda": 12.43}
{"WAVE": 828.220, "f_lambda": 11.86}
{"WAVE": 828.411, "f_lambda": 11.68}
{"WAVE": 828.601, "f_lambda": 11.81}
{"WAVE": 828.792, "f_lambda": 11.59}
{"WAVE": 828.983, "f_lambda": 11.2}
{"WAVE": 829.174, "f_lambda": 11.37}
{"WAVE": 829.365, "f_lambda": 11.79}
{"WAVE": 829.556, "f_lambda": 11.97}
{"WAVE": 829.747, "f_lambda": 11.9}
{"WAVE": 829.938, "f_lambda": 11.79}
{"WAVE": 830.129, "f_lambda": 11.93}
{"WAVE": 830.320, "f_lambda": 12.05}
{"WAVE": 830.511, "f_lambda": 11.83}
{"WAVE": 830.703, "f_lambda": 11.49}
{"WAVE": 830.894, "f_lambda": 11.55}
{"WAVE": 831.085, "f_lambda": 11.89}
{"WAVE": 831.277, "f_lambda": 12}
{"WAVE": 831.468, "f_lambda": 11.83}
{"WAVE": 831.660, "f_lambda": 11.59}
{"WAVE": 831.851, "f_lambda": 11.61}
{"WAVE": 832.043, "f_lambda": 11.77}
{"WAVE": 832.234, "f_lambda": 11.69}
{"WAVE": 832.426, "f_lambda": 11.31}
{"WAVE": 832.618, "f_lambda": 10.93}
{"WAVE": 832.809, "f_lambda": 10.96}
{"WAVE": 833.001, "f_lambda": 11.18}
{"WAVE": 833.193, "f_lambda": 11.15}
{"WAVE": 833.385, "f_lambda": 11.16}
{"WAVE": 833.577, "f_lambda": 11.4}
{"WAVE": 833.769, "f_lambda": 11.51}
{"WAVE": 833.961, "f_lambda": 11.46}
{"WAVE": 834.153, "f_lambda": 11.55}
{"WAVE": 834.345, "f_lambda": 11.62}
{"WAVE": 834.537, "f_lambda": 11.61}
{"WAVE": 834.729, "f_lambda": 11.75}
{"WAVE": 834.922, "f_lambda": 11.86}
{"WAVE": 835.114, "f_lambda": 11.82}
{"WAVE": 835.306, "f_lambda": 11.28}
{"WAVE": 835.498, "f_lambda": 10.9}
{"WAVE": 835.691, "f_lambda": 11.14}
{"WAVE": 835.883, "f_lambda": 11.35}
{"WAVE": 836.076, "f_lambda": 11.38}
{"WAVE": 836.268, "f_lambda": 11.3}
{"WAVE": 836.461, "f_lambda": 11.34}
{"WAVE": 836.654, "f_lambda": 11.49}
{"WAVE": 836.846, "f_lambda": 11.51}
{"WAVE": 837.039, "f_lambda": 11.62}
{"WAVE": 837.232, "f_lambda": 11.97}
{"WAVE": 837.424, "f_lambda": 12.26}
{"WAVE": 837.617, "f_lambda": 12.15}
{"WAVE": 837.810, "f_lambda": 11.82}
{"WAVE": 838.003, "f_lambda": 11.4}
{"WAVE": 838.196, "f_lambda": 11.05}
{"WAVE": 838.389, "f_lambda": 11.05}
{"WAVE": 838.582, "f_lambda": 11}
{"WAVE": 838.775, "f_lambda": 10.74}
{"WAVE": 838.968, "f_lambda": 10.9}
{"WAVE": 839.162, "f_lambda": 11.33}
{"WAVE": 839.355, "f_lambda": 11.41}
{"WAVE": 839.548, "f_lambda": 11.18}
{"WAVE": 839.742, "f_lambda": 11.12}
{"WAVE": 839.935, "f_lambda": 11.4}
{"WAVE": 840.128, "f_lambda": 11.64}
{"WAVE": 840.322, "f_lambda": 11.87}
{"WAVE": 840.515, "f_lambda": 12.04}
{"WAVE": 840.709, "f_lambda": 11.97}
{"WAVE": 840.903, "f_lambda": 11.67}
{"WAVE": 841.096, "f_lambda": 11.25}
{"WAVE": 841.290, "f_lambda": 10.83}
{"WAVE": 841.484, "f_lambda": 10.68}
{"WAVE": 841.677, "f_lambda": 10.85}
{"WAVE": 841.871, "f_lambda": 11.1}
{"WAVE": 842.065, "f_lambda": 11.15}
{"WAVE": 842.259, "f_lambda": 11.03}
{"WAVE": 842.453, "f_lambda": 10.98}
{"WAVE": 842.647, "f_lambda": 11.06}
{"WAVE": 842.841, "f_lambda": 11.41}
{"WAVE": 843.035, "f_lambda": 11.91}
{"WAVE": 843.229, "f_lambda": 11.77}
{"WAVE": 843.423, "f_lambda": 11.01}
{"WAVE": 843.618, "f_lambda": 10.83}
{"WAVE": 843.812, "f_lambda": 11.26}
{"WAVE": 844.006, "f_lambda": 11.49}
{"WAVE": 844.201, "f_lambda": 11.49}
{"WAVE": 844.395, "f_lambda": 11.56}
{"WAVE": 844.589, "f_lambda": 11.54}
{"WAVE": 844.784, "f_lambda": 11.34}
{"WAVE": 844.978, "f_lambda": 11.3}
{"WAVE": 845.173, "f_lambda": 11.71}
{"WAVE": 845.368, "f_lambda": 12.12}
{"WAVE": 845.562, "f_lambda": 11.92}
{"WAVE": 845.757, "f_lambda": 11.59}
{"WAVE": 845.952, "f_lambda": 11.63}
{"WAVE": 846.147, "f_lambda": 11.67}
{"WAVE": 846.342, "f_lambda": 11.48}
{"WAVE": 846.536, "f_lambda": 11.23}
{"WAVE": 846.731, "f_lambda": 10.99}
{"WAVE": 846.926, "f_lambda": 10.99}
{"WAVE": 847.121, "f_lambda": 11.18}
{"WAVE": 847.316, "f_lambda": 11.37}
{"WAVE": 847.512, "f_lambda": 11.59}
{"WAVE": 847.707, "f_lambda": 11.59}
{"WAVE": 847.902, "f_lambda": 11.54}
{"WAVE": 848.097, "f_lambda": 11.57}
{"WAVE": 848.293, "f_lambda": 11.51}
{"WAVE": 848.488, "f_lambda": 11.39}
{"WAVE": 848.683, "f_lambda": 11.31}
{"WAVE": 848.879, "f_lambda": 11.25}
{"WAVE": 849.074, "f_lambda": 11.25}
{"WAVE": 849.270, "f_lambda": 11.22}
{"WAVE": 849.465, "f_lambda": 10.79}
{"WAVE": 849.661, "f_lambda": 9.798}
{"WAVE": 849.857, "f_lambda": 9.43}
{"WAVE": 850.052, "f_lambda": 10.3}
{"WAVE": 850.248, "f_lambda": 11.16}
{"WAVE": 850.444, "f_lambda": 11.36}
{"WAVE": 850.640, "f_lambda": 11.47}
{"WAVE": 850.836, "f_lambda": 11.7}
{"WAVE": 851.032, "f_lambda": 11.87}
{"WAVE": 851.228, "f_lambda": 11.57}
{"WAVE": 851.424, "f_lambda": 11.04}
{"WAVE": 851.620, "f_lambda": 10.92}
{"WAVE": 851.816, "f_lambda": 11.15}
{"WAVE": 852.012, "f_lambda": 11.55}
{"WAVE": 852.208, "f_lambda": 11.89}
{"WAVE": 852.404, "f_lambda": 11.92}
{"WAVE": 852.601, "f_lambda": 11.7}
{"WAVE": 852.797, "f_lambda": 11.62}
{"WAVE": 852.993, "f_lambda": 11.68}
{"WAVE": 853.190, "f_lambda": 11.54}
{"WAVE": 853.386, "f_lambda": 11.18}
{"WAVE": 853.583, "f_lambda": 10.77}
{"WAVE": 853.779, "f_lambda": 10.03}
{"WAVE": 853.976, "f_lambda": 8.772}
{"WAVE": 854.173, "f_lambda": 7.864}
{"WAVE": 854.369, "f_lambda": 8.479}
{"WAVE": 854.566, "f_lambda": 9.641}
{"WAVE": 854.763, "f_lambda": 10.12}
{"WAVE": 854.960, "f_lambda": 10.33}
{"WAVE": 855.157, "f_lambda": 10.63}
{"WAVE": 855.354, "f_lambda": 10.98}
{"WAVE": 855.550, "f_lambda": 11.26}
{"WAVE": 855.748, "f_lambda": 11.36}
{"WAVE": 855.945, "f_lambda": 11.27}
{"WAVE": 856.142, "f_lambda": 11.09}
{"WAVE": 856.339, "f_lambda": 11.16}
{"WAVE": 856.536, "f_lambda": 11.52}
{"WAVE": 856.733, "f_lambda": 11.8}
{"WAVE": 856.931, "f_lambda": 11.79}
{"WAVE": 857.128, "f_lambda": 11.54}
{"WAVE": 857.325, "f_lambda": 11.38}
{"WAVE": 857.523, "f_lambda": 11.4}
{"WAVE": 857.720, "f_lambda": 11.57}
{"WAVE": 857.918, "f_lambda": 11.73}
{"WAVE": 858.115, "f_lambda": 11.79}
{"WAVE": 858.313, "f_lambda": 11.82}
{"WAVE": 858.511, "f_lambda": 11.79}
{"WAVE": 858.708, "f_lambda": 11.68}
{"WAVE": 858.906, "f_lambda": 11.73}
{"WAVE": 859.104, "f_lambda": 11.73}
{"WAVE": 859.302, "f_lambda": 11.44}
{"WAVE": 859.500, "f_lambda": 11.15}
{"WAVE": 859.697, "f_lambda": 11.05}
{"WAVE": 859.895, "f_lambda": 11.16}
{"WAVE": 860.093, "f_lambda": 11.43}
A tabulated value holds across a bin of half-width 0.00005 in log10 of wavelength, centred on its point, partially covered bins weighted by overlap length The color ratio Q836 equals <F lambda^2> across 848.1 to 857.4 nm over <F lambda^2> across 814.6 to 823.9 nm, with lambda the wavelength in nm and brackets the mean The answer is 1.02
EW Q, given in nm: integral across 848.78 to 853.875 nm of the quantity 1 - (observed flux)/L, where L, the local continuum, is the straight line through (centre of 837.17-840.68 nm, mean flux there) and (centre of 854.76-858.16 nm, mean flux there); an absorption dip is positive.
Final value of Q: 0.08 nm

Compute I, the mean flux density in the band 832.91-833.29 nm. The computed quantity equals 11.2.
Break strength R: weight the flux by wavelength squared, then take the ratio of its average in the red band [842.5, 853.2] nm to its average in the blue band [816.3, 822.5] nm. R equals 1.1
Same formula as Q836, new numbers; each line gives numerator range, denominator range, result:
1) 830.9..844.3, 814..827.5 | 1.01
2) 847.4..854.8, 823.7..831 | 0.97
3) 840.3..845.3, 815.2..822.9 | 1.04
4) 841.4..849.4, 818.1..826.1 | 1.04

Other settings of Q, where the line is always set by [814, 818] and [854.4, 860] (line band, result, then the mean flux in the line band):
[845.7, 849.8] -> 0.05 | 11.3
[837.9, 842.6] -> 0.13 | 11.2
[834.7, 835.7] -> 0.01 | 11.5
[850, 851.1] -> 0.00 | 11.3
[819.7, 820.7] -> 0.04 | 11.4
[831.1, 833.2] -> 0.04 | 11.5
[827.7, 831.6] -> -0.03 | 11.8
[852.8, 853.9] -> 0.03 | 11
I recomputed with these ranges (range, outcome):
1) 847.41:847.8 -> 11.6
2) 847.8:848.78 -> 11.5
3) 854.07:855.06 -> 9.28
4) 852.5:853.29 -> 11.6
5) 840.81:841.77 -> 11.1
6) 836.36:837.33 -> 11.6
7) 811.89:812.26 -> 11.7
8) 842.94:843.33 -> 11.8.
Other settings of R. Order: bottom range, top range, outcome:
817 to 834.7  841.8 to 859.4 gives 1.02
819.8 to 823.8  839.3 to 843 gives 1.01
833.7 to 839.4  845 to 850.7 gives 1.01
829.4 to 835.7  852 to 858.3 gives 1.00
